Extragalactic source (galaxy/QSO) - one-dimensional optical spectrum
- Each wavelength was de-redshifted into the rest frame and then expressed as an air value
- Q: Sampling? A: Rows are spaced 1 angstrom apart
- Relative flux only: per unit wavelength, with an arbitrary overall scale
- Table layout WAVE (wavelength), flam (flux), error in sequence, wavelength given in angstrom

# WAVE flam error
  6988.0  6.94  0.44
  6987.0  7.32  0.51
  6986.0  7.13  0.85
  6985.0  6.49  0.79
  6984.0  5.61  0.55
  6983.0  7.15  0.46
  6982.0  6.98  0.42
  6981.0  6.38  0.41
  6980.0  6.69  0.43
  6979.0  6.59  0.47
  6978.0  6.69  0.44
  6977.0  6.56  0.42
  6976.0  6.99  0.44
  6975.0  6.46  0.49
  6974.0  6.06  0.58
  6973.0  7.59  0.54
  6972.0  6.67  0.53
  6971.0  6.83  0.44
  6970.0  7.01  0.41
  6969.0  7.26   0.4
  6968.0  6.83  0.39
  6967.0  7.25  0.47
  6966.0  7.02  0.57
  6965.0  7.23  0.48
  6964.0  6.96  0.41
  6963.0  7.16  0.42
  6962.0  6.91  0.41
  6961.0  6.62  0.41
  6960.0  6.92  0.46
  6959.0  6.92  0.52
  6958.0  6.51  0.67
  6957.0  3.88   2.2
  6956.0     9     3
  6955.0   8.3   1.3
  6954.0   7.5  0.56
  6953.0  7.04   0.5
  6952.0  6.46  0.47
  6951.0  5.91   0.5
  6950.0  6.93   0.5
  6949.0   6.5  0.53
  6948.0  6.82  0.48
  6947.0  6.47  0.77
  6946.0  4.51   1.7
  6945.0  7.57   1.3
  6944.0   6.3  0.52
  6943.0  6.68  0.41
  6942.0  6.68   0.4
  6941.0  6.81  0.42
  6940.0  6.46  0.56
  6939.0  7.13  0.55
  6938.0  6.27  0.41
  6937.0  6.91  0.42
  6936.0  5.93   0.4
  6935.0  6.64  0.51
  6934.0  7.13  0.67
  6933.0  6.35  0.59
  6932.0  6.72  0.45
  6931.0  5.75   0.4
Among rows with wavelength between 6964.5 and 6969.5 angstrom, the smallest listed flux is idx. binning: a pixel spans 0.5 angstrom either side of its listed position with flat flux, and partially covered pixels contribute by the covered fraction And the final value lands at 6.83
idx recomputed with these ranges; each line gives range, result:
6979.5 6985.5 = 5.61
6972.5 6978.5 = 6.06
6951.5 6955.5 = 6.46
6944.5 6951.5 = 4.51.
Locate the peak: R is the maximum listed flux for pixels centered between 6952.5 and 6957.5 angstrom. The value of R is 9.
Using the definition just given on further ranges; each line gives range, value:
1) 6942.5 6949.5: 7.57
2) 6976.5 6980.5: 6.69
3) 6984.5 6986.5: 7.13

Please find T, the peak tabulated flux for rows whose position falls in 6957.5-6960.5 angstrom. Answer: 6.92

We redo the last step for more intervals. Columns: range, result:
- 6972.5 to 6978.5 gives 7.59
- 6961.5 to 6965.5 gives 7.23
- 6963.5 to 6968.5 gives 7.25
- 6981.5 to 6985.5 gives 7.15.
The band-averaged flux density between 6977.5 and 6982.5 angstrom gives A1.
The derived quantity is 6.67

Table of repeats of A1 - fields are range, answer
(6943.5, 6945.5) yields 6.94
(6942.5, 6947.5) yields 6.31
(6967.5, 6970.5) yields 7.03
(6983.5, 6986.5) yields 6.41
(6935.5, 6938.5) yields 6.37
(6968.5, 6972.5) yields 6.94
